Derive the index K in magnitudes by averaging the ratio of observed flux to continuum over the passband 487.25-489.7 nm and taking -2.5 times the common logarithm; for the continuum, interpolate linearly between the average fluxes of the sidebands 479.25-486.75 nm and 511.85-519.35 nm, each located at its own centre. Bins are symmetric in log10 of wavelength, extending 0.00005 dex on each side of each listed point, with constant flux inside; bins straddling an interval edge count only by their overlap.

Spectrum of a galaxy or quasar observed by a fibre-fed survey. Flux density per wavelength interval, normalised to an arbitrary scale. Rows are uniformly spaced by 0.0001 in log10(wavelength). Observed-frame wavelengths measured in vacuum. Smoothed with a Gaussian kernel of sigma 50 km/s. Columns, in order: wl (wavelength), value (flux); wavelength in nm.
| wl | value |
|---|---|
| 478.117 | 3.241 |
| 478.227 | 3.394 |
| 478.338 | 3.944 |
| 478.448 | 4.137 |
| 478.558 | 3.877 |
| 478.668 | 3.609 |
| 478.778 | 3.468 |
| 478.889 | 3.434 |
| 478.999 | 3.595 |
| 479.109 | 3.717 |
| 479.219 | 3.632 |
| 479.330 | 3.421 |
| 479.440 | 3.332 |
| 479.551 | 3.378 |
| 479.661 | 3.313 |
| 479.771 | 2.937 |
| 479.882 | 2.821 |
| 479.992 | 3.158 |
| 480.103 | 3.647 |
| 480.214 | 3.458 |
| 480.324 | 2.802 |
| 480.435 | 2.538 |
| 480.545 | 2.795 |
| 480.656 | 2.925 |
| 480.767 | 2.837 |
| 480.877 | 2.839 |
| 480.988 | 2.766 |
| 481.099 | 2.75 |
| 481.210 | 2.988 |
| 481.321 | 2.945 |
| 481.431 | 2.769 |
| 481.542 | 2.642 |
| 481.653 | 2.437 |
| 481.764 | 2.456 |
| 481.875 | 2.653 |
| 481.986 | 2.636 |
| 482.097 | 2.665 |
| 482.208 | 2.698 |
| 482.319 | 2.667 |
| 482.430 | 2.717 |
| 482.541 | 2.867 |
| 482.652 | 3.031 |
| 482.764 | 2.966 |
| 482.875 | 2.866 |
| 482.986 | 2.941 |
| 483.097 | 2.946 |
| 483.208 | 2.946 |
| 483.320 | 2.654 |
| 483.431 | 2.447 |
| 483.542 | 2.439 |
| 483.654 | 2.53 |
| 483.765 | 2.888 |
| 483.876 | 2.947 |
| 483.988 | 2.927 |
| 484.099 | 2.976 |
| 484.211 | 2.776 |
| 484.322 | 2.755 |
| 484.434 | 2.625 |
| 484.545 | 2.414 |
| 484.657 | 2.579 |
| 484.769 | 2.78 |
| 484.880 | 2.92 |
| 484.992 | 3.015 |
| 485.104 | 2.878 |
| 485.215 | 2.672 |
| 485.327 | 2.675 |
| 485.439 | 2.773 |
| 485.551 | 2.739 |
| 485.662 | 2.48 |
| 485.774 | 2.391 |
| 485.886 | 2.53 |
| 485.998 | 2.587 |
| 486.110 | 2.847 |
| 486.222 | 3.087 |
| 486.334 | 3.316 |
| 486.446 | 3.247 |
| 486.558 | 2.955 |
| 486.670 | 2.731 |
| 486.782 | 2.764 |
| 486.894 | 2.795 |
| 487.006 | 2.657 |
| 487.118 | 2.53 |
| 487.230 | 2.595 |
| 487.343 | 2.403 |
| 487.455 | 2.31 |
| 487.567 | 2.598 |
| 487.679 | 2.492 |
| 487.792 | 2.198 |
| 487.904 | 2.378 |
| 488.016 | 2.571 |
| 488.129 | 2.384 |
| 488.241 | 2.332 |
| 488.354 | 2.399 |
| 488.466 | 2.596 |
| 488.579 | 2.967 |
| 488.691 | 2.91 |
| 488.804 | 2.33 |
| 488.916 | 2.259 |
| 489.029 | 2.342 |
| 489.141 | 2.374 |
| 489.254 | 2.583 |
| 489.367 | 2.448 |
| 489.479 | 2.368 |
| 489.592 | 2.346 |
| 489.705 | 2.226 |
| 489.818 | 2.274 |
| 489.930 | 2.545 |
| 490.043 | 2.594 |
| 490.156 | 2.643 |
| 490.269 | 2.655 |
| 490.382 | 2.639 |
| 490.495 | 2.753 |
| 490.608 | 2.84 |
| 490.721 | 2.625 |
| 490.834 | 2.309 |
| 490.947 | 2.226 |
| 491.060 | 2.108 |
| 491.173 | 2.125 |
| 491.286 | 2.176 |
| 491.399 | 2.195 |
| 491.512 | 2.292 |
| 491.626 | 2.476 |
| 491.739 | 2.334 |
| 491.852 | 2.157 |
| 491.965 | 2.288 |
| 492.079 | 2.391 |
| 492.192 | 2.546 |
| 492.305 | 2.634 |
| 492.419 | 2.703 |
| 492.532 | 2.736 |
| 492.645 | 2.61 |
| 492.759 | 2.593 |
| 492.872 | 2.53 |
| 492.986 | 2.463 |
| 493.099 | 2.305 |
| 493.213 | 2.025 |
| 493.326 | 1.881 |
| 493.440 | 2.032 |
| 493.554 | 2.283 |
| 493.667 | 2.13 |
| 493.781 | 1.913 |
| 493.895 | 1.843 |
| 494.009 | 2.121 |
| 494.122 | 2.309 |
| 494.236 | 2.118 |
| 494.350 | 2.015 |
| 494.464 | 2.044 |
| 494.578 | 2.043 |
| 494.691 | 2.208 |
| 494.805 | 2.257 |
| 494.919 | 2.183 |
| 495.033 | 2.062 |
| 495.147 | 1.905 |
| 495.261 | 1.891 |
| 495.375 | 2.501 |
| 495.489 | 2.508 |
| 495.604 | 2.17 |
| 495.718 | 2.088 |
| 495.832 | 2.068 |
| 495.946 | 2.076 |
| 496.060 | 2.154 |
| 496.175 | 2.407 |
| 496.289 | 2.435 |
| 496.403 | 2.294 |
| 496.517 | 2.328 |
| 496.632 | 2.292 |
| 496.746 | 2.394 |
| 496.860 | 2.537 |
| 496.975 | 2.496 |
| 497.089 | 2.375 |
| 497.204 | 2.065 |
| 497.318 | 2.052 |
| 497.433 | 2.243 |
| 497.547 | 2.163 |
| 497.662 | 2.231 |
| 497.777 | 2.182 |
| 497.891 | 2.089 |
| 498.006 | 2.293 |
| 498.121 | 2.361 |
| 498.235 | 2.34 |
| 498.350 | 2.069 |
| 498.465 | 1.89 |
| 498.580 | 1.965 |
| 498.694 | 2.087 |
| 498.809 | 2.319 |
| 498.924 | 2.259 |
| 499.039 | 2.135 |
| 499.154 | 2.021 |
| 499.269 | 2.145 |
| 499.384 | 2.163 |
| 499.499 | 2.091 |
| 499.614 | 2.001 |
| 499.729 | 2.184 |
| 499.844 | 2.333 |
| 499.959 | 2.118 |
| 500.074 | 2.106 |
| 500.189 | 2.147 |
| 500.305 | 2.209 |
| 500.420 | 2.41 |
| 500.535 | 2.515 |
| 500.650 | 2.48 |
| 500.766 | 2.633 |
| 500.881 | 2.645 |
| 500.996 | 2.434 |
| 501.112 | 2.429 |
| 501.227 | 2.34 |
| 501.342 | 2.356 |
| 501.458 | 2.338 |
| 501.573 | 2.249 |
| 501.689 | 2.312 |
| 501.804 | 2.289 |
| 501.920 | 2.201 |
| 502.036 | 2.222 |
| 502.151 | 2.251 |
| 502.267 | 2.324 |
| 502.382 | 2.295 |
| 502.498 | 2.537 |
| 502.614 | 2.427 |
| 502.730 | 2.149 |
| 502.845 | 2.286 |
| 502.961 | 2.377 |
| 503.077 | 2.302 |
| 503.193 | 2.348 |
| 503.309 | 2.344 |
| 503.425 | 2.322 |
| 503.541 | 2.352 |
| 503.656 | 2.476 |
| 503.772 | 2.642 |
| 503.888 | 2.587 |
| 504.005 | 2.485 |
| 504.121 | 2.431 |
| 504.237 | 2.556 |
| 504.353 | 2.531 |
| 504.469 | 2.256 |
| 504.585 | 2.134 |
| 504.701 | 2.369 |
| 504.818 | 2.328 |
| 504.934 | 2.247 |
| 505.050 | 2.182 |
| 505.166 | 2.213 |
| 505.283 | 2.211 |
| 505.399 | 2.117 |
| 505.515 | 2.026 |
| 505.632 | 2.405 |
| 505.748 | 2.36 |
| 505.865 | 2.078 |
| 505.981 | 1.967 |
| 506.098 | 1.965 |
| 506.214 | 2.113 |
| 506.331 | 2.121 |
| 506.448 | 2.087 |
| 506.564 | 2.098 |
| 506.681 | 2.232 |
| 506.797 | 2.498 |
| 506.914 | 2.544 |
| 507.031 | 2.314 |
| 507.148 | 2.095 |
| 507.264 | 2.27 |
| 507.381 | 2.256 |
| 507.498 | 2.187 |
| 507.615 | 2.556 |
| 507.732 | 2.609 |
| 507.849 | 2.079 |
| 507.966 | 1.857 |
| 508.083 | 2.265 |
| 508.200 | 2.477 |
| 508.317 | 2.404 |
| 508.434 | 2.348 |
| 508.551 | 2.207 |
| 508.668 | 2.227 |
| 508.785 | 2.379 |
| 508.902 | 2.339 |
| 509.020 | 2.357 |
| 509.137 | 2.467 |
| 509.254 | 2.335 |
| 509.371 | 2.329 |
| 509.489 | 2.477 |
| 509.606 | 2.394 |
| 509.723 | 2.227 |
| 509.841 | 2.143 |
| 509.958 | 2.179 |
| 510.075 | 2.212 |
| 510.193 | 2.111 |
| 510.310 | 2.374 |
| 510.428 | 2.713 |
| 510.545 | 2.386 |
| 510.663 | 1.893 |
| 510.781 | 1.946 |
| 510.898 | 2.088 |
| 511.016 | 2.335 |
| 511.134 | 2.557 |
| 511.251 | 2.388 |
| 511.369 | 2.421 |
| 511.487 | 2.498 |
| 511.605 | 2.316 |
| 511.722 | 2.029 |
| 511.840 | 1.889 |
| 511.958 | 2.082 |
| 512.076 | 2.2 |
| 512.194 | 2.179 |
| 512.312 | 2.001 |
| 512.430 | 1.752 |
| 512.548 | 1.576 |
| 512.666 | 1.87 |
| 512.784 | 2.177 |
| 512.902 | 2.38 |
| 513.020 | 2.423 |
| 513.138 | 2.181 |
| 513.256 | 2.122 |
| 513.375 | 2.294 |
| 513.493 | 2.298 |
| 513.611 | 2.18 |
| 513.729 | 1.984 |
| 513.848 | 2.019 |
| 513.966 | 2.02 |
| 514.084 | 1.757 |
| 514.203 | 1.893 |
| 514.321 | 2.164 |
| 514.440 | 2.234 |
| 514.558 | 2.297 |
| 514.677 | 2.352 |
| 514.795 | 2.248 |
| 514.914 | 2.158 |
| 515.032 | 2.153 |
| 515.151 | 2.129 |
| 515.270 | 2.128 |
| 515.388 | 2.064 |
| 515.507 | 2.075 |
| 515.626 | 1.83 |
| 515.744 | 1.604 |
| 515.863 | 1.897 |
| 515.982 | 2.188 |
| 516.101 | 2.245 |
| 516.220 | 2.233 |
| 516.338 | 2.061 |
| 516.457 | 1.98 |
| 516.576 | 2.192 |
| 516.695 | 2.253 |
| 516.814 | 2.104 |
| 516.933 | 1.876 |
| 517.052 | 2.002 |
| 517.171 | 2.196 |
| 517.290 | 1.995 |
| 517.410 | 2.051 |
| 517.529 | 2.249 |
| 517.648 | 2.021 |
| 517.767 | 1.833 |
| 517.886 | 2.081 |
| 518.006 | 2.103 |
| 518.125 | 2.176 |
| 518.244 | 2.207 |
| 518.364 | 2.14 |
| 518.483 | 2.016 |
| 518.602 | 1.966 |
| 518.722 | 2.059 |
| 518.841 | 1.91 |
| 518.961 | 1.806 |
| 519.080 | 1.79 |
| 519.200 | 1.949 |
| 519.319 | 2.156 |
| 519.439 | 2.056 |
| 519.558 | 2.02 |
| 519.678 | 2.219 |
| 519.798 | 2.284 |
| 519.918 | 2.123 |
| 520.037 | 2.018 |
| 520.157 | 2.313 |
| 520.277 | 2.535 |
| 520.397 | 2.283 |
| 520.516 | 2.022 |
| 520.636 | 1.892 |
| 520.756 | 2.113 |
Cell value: 0.108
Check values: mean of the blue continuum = 2.84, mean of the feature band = 2.45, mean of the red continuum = 2.07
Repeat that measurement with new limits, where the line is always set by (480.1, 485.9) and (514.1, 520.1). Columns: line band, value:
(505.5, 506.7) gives 0.08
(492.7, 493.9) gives 0.17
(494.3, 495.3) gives 0.22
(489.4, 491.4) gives 0.08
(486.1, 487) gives -0.10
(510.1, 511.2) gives -0.03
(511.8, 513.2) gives 0.05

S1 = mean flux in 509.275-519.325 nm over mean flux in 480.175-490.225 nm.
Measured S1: 0.8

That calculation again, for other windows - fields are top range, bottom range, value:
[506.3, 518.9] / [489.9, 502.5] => 0.95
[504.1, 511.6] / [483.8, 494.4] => 0.91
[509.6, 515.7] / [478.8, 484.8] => 0.74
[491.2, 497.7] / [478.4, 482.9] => 0.74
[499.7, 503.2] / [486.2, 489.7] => 0.90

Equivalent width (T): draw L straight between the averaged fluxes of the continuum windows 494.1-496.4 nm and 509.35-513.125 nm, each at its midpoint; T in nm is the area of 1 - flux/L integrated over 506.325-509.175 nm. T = -0.125 nm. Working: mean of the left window 2.17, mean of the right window 2.2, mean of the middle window 2.29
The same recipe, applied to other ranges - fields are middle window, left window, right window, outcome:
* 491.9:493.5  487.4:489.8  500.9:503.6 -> 0.002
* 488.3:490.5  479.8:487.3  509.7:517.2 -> 0.129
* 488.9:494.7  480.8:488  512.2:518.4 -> 0.525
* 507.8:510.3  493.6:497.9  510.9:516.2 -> -0.159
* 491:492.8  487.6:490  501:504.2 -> 0.023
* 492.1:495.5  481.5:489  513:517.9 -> 0.373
